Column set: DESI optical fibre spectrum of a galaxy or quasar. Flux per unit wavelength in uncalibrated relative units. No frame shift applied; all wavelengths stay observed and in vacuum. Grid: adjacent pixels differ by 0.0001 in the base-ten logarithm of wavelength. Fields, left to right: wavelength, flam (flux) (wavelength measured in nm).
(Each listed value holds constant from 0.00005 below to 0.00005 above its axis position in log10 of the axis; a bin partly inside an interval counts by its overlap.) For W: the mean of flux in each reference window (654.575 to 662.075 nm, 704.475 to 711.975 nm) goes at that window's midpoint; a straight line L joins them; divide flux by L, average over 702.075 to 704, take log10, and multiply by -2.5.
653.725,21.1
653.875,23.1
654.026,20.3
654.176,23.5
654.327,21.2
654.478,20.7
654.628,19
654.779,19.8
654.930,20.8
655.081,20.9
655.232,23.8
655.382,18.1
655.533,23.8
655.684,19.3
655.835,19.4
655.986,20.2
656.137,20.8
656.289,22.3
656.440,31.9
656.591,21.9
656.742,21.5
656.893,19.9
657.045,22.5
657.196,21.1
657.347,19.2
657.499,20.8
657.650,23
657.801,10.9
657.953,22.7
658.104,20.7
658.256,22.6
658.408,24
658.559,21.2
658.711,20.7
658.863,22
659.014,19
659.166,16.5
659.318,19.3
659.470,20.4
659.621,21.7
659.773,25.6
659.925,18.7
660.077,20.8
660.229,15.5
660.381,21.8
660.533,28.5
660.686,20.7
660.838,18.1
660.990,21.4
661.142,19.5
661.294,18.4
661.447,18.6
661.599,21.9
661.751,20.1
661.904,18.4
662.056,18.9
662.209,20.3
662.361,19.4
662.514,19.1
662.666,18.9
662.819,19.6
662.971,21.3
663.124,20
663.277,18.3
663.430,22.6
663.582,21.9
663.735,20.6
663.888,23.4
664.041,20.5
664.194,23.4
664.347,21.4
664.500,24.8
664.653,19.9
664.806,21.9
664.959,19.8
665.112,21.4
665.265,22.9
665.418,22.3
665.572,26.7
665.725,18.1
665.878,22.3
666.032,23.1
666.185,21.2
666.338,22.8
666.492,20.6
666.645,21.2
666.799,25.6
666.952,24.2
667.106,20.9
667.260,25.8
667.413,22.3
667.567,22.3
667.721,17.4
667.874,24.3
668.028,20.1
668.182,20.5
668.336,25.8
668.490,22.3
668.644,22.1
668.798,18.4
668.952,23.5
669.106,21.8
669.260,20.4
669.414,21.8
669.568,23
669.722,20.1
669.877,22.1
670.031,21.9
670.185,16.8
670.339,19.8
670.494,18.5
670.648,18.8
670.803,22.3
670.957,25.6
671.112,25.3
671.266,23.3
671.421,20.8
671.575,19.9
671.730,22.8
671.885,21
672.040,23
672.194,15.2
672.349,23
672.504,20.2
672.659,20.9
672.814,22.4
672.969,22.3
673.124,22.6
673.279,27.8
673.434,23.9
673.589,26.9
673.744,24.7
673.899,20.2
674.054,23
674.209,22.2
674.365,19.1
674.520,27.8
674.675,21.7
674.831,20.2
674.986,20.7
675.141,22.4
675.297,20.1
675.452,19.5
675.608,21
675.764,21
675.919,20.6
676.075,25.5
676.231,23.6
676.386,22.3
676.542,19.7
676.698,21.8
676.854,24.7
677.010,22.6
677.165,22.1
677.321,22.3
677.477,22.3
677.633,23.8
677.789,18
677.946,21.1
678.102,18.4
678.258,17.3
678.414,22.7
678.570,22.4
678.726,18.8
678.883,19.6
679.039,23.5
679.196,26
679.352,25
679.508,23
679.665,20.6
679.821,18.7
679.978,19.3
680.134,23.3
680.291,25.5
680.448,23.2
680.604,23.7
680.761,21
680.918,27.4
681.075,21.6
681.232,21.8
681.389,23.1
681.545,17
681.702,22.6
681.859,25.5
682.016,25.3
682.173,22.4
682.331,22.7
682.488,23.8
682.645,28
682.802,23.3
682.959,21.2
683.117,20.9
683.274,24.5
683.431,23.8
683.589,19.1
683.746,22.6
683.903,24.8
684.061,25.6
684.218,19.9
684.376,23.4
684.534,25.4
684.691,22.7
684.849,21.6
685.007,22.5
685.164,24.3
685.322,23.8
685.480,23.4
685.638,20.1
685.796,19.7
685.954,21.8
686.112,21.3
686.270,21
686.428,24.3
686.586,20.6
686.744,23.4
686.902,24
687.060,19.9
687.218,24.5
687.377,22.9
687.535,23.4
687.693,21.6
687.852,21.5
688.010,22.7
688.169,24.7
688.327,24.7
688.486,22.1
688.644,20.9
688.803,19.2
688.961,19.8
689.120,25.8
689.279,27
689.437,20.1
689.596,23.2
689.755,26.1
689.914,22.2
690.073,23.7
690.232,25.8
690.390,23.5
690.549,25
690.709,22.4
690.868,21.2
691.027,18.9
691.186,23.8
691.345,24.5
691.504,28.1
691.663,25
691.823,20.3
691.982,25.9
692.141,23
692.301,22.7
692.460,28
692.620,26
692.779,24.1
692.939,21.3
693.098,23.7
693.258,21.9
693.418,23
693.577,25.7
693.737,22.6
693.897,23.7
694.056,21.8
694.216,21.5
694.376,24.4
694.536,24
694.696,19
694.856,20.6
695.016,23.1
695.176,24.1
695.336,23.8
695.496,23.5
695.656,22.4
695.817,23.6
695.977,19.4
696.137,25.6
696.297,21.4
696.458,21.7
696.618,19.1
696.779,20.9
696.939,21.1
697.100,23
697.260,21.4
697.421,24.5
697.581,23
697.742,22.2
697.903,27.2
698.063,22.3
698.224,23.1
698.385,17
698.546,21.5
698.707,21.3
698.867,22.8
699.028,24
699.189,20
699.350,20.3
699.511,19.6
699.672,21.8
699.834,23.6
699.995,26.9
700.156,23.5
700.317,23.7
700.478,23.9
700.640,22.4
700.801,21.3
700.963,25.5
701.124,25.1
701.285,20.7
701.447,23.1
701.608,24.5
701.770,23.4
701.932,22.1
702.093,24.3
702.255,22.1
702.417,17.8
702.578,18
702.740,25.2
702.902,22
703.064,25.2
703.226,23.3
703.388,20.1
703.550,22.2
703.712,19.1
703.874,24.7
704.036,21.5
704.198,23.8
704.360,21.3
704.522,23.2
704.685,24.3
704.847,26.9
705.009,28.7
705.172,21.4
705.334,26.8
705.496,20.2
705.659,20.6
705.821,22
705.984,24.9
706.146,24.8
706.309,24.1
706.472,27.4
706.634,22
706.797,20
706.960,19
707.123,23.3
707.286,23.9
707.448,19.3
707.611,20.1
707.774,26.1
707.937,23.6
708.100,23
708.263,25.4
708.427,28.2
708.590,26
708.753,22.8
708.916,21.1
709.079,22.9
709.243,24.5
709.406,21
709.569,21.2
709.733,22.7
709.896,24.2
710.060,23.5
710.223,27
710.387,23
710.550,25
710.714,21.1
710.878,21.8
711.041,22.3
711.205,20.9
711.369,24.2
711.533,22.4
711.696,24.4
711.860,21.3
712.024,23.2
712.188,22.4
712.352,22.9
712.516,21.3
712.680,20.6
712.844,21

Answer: 0.06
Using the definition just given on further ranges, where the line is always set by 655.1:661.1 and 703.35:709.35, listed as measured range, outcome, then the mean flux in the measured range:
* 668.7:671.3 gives 0.01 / 21.4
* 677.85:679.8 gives 0.03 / 21.4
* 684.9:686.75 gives 0.01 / 22.1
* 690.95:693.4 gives -0.06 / 23.8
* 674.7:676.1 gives 0.04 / 21.1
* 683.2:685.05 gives -0.04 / 23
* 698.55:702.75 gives 0.02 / 22.5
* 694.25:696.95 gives 0.03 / 22.2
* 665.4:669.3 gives -0.03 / 22.2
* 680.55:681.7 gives -0.01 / 22.2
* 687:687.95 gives 0.00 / 22.4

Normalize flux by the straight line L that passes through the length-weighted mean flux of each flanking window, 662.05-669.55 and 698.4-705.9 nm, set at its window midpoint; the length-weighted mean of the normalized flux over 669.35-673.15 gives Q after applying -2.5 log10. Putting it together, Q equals 0.02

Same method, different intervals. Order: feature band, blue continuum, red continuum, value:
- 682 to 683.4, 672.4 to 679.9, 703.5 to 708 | -0.06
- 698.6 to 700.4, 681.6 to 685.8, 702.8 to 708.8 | 0.03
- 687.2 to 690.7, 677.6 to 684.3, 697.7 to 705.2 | -0.03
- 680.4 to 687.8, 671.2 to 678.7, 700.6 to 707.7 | -0.03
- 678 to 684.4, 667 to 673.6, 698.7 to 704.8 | -0.02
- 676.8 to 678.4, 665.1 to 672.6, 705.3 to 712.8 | 0.04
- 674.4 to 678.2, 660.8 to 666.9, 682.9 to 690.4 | 0.01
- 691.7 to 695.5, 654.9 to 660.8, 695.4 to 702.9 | -0.05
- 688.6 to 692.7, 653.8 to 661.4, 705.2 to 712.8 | -0.06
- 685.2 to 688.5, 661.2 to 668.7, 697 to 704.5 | -0.02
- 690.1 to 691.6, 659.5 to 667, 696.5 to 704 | -0.08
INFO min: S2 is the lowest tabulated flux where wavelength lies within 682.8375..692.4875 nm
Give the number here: 18.9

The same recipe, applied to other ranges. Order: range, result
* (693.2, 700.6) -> 17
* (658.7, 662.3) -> 15.5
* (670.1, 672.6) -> 15.2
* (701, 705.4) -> 17.8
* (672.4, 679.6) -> 17.3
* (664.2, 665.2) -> 19.8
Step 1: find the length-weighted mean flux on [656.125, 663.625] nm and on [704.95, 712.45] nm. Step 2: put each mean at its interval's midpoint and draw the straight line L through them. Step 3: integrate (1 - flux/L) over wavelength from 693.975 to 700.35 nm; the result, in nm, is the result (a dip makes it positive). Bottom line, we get 0.07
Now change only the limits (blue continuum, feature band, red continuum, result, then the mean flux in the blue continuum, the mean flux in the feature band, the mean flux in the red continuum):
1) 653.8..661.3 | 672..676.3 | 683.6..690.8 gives -0.03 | 21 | 22.2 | 22.8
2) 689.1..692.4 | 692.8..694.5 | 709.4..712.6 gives 0.04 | 23.7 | 23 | 22.8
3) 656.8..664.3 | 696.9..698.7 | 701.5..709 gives 0.02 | 20.5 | 22.4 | 23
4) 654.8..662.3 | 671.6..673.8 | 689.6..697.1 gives -0.08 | 20.8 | 22.5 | 23.1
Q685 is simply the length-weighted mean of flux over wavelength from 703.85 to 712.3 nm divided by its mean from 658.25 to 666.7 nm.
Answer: 1.11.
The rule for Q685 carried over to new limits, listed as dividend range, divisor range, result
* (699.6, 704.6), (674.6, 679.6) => 1.05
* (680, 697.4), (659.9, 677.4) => 1.06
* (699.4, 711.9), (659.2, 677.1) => 1.07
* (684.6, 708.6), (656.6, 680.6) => 1.06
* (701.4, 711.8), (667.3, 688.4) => 1.04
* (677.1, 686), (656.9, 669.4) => 1.06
